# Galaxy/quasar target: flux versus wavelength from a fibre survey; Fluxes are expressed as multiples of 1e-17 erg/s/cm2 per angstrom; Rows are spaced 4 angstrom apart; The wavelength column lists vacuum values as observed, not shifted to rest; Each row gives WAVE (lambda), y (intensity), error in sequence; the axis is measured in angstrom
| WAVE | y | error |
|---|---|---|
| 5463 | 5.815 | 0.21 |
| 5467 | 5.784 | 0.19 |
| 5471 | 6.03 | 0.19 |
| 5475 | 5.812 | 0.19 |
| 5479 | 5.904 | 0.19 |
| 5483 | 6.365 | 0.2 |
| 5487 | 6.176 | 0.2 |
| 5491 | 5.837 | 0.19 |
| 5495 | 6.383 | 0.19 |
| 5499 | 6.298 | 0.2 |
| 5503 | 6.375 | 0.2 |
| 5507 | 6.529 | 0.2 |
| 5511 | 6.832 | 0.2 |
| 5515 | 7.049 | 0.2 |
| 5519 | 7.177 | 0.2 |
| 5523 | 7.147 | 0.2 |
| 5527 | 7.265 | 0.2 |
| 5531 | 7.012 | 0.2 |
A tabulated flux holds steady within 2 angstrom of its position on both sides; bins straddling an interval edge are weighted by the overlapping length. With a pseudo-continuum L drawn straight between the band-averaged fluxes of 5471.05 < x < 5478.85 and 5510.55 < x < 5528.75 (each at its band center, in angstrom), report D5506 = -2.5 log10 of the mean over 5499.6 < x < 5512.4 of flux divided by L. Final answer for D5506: 0.033 mag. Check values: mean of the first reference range 5.89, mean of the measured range 6.54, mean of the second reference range 7.11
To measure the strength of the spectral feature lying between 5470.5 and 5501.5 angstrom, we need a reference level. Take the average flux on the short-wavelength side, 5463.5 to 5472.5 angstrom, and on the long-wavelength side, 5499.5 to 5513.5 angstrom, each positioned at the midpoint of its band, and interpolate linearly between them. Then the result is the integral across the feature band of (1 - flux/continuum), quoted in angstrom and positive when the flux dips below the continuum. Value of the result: 0.5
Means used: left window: 5.88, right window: 6.57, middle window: 6.11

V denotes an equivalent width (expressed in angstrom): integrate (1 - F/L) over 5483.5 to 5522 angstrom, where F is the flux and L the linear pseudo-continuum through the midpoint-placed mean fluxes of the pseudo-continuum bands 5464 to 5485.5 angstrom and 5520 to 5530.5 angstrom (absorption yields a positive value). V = 0.7 angstrom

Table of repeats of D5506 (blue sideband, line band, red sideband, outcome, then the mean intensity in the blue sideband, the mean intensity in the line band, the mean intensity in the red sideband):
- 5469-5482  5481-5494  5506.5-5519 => 0.02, 5.95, 6.15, 6.9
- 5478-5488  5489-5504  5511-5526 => 0.05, 6.17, 6.21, 7.09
